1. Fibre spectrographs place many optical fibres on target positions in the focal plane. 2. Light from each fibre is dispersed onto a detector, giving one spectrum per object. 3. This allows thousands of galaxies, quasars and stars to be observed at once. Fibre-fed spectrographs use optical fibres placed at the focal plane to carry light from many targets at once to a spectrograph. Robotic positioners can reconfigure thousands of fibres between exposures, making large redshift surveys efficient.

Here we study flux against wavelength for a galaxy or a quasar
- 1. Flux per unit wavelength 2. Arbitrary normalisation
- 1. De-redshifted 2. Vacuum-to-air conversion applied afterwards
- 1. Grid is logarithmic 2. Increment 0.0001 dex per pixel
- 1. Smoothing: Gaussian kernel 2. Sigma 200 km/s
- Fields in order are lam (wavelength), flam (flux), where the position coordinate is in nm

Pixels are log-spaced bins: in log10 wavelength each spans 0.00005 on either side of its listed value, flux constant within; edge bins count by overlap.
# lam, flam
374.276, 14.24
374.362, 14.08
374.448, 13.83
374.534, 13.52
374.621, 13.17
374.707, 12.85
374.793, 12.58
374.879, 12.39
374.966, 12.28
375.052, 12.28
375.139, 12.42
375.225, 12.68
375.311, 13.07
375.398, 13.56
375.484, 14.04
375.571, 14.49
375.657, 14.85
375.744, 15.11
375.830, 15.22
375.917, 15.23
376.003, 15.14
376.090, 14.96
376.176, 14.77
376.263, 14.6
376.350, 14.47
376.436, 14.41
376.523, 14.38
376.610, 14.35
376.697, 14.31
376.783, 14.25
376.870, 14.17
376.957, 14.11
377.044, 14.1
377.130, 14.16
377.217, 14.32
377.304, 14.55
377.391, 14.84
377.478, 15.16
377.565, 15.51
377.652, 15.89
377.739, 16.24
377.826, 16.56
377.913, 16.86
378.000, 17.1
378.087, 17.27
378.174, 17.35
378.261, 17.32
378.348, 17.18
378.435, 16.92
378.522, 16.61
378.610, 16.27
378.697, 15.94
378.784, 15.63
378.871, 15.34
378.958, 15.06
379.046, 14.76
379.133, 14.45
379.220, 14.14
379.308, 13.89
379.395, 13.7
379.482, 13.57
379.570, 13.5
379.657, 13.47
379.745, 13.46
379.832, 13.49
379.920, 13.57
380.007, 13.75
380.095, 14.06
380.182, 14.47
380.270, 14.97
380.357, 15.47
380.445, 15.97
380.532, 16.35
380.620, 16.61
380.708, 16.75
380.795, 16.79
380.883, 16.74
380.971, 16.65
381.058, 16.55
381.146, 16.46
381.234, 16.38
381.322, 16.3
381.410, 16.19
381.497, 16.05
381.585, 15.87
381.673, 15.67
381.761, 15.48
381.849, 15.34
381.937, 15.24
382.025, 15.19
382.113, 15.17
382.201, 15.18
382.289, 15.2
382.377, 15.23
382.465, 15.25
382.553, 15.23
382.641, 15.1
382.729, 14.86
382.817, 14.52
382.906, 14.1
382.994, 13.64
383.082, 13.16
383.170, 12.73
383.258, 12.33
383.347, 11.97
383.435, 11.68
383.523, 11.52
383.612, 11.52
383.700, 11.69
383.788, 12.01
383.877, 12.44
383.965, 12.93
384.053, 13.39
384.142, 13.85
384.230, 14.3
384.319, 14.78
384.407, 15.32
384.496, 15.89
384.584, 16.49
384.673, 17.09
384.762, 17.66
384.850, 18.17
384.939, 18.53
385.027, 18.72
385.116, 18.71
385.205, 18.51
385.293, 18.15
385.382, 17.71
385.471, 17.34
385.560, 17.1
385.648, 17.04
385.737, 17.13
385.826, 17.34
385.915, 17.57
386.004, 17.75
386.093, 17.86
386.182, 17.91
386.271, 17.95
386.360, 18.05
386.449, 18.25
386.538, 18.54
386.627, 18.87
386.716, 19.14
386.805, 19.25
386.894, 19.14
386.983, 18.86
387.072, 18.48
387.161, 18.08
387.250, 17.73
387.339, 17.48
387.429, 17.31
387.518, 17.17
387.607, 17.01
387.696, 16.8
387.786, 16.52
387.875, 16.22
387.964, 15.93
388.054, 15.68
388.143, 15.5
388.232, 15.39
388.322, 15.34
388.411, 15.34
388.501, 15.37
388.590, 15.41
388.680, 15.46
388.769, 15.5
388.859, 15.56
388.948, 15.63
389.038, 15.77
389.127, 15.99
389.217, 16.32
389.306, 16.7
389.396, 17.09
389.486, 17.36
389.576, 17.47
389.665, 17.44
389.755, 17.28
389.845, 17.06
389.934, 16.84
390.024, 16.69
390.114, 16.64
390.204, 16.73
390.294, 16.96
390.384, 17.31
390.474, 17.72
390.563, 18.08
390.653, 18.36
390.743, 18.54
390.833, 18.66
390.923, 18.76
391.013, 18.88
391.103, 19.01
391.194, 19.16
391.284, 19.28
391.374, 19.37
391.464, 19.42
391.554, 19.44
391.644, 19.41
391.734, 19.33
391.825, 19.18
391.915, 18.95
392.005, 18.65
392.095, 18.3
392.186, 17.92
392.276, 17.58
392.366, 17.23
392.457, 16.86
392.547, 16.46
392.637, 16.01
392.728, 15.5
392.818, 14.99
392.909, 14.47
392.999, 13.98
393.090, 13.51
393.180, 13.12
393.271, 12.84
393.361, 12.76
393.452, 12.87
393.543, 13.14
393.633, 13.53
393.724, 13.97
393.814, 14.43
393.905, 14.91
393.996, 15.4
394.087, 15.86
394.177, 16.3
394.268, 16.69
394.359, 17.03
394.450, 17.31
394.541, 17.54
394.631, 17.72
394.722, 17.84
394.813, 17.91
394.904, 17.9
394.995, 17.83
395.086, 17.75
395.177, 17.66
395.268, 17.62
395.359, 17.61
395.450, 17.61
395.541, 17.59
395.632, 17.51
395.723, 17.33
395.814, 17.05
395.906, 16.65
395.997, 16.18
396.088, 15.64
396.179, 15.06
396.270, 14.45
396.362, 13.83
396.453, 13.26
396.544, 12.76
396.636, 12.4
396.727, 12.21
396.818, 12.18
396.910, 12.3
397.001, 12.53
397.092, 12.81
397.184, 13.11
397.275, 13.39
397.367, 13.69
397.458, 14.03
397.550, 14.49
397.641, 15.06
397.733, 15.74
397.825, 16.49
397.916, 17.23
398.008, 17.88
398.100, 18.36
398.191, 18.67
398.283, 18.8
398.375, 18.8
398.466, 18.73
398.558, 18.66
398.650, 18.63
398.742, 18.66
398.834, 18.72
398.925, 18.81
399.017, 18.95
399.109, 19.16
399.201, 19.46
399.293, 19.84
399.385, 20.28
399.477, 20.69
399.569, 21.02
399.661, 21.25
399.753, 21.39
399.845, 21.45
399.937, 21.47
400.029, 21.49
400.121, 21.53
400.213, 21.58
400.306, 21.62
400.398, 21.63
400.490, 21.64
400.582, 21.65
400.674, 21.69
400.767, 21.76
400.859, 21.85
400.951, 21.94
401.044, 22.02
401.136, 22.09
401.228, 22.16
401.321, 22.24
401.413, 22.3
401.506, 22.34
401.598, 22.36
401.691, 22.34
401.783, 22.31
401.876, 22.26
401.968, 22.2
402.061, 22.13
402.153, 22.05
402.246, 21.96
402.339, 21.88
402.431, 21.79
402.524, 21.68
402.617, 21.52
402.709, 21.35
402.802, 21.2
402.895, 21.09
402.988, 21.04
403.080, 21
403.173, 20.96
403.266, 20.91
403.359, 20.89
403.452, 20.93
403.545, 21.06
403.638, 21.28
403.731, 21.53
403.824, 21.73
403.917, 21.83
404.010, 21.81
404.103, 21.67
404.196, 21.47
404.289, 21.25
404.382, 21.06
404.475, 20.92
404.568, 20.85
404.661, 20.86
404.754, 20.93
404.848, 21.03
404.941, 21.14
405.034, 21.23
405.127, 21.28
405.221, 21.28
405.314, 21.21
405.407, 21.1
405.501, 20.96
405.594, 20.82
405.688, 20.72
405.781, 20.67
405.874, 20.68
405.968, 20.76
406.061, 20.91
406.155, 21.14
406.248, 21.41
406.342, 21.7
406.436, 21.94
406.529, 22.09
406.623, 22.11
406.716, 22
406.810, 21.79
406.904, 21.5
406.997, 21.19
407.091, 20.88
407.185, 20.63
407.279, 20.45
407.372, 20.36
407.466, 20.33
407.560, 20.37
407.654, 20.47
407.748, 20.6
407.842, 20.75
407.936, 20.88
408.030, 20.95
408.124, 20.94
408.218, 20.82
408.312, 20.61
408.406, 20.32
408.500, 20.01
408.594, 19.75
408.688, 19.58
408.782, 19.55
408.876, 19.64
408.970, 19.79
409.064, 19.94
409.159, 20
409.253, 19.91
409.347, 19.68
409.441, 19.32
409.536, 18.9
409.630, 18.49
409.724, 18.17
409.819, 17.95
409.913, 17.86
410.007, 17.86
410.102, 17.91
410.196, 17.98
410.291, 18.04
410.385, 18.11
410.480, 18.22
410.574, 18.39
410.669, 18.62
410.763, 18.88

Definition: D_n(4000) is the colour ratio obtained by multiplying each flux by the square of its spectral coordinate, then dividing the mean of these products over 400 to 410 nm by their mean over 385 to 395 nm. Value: 1.33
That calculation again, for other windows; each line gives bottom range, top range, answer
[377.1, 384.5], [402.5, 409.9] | 1.58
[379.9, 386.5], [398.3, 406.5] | 1.49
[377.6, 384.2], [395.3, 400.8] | 1.29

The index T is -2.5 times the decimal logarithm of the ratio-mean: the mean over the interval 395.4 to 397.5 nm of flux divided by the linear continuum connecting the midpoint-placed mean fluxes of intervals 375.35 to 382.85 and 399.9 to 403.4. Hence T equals 0.36 mag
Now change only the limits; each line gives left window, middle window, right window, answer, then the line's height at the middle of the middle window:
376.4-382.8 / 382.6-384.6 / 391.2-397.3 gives 0.15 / 15.5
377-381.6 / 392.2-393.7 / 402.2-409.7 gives 0.23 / 18.2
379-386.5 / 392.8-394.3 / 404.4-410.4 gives 0.23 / 17.6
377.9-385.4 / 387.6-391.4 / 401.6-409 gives 0.02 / 17.2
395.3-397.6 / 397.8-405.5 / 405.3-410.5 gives -0.22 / 17.2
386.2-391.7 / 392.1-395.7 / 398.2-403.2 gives 0.18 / 18.9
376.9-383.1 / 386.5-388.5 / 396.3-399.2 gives -0.11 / 15.6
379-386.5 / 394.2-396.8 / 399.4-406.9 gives 0.18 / 19.2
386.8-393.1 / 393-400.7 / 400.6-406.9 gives 0.15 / 19.3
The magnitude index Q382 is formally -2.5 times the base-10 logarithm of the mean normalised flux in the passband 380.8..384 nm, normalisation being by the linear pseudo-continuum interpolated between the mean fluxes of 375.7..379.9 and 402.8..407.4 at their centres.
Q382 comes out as 0.111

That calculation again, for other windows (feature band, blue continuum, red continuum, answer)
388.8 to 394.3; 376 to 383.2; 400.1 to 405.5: 0.11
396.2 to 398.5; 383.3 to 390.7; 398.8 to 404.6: 0.32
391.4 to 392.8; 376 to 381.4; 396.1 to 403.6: -0.01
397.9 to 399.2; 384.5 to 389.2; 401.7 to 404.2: 0.10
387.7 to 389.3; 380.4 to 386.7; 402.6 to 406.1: 0.09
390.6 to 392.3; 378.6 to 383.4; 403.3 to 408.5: -0.08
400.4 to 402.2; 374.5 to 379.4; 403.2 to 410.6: -0.14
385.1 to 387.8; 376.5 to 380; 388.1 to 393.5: -0.11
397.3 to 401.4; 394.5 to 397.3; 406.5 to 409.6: -0.15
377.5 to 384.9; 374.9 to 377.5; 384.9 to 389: 0.04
